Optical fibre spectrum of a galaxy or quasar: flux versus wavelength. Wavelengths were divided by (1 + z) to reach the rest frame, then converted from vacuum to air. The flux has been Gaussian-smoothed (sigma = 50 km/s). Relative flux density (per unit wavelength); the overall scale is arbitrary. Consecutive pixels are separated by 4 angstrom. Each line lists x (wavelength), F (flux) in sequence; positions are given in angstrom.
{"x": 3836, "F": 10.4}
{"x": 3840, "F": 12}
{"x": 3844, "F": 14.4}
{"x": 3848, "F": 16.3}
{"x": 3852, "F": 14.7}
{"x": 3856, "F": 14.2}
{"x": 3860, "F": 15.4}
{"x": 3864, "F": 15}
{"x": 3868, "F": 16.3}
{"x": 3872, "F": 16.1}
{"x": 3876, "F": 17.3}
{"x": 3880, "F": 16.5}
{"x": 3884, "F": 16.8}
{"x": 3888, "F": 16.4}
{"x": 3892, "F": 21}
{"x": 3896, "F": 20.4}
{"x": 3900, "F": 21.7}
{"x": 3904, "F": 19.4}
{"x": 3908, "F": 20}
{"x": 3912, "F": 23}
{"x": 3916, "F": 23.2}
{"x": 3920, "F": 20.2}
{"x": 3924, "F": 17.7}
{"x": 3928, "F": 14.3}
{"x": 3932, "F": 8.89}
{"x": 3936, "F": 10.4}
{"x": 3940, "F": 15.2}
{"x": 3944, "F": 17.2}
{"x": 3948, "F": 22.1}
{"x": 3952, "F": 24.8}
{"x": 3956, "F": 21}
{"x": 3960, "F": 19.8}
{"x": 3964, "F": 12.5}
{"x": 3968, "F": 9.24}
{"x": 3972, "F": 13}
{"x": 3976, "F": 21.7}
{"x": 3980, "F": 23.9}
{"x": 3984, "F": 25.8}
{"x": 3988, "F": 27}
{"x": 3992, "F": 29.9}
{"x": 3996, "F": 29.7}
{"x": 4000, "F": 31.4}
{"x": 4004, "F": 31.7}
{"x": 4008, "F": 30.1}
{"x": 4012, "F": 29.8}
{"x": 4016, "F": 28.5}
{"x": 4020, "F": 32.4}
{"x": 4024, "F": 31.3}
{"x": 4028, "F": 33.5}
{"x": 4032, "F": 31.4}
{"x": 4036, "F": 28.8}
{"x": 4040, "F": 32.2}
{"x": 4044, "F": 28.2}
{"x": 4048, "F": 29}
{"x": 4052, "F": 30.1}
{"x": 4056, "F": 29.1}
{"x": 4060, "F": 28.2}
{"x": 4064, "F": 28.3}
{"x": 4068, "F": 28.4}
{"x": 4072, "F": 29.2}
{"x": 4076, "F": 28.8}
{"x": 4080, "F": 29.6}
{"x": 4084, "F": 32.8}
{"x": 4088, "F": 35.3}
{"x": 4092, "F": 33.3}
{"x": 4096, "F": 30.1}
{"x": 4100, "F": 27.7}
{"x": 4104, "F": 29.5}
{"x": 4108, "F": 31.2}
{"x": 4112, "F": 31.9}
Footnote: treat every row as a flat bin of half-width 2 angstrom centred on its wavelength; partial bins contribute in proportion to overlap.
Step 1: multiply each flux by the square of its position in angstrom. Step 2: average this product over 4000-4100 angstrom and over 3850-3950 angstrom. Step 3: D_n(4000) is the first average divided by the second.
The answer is 1.9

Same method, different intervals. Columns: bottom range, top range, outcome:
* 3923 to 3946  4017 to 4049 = 2.35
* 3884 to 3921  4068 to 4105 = 1.65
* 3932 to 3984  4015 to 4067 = 1.78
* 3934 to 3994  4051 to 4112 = 1.63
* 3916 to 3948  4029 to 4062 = 1.99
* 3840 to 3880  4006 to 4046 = 2.16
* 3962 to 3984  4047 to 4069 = 1.77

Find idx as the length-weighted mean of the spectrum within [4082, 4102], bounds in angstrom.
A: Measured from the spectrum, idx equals 31.8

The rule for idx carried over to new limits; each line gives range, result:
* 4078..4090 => 32.6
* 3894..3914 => 20.9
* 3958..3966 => 16.1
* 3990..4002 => 30.3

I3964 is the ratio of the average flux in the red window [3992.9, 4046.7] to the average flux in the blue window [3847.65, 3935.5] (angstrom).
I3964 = 1.76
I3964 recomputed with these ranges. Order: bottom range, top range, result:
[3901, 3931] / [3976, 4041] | 1.52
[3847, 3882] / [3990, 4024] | 1.94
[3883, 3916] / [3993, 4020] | 1.51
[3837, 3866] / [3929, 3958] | 1.18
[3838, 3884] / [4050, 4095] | 1.97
